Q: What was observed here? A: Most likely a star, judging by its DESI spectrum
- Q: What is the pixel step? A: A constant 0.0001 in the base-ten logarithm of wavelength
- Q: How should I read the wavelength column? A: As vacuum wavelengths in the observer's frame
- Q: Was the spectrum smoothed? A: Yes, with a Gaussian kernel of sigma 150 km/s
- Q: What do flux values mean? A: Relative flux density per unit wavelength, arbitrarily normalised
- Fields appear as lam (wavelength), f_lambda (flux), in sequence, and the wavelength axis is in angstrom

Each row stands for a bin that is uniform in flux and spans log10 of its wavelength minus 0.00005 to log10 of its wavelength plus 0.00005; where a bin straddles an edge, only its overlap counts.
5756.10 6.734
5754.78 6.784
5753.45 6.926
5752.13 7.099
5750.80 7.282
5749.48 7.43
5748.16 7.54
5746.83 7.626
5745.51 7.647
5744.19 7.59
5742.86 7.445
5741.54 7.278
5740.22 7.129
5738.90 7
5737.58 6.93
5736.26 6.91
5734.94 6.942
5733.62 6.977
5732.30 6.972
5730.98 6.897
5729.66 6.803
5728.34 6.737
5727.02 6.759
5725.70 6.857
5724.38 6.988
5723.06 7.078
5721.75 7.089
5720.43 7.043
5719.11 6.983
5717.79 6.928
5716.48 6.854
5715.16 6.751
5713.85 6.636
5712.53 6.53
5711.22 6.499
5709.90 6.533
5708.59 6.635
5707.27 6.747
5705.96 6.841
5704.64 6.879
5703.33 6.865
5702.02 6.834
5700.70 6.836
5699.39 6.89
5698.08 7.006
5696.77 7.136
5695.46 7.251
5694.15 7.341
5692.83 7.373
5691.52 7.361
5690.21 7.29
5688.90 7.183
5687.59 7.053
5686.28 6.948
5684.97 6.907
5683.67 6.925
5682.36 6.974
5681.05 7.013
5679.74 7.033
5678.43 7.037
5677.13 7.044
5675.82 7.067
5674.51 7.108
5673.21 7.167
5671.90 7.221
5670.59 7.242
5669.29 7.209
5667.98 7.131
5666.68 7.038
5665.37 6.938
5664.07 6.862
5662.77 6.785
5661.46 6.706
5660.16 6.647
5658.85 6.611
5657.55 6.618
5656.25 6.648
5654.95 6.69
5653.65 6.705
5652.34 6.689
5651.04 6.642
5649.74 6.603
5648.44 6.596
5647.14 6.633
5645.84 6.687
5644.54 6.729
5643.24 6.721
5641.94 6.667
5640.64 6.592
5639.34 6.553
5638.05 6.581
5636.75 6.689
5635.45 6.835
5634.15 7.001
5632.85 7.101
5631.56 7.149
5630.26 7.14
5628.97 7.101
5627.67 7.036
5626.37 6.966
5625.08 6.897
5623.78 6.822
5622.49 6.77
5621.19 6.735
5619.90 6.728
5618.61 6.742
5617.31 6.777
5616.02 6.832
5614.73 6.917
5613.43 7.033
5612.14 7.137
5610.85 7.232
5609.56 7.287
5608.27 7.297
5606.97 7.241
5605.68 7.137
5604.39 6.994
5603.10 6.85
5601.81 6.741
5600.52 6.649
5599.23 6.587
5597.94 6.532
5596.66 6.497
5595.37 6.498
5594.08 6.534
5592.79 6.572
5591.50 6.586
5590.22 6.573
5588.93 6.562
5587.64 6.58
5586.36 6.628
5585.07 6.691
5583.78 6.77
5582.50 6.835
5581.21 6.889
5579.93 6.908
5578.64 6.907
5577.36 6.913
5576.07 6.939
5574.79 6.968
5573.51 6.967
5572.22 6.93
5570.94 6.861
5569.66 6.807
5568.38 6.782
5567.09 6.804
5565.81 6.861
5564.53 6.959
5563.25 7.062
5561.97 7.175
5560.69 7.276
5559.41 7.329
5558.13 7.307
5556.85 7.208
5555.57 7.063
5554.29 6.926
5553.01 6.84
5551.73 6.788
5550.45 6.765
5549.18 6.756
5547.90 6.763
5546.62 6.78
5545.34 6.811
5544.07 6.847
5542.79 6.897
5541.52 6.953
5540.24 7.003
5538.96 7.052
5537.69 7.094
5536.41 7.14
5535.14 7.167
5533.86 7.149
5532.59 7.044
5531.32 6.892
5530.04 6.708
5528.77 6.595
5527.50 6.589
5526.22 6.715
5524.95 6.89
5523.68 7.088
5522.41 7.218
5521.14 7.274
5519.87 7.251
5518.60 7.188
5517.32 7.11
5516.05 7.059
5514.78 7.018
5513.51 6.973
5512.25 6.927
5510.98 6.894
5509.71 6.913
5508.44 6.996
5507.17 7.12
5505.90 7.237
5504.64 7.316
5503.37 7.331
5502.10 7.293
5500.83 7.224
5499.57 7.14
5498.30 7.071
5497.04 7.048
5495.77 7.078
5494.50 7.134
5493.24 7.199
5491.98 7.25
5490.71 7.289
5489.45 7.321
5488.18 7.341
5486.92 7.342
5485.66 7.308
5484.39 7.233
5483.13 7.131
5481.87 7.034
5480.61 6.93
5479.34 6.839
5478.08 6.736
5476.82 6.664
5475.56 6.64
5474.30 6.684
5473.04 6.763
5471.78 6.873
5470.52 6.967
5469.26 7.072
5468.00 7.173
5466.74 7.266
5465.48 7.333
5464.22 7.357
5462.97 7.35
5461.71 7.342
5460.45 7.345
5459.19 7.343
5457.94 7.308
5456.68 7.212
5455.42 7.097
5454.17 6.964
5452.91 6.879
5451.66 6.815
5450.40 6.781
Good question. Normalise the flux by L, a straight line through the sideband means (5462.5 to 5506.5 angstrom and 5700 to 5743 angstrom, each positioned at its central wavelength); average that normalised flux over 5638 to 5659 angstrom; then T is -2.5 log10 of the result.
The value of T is 0.05 mag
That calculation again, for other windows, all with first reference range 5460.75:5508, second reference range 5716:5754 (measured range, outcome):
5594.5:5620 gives 0.03 mag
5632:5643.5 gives 0.05 mag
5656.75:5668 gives 0.05 mag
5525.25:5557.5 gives 0.03 mag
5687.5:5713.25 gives 0.02 mag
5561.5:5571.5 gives 0.03 mag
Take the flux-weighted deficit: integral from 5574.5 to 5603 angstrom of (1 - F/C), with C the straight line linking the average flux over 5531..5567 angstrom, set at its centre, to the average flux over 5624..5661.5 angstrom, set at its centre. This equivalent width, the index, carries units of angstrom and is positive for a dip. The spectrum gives 0.8 angstrom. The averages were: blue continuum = 7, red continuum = 6.77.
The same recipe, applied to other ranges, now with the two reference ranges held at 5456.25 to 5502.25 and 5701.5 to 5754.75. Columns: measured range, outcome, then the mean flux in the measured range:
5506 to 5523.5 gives 0.1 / 7.08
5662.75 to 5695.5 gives -0.4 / 7.1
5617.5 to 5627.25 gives 0.3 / 6.81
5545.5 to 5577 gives 0.6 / 6.95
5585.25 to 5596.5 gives 0.8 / 6.57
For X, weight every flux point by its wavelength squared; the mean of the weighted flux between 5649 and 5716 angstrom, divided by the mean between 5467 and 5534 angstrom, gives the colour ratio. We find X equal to 1.05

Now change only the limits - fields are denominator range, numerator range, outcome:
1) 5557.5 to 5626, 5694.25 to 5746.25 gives 1.06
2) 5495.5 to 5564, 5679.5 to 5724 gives 1.05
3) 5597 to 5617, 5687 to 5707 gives 1.05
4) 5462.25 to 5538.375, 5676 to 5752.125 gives 1.07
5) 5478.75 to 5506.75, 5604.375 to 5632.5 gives 1.02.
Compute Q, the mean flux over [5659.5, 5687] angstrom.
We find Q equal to 7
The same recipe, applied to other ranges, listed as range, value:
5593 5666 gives 6.81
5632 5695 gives 6.9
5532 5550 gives 6.96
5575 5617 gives 6.82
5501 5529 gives 7.05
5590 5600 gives 6.55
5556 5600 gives 6.83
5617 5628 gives 6.82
